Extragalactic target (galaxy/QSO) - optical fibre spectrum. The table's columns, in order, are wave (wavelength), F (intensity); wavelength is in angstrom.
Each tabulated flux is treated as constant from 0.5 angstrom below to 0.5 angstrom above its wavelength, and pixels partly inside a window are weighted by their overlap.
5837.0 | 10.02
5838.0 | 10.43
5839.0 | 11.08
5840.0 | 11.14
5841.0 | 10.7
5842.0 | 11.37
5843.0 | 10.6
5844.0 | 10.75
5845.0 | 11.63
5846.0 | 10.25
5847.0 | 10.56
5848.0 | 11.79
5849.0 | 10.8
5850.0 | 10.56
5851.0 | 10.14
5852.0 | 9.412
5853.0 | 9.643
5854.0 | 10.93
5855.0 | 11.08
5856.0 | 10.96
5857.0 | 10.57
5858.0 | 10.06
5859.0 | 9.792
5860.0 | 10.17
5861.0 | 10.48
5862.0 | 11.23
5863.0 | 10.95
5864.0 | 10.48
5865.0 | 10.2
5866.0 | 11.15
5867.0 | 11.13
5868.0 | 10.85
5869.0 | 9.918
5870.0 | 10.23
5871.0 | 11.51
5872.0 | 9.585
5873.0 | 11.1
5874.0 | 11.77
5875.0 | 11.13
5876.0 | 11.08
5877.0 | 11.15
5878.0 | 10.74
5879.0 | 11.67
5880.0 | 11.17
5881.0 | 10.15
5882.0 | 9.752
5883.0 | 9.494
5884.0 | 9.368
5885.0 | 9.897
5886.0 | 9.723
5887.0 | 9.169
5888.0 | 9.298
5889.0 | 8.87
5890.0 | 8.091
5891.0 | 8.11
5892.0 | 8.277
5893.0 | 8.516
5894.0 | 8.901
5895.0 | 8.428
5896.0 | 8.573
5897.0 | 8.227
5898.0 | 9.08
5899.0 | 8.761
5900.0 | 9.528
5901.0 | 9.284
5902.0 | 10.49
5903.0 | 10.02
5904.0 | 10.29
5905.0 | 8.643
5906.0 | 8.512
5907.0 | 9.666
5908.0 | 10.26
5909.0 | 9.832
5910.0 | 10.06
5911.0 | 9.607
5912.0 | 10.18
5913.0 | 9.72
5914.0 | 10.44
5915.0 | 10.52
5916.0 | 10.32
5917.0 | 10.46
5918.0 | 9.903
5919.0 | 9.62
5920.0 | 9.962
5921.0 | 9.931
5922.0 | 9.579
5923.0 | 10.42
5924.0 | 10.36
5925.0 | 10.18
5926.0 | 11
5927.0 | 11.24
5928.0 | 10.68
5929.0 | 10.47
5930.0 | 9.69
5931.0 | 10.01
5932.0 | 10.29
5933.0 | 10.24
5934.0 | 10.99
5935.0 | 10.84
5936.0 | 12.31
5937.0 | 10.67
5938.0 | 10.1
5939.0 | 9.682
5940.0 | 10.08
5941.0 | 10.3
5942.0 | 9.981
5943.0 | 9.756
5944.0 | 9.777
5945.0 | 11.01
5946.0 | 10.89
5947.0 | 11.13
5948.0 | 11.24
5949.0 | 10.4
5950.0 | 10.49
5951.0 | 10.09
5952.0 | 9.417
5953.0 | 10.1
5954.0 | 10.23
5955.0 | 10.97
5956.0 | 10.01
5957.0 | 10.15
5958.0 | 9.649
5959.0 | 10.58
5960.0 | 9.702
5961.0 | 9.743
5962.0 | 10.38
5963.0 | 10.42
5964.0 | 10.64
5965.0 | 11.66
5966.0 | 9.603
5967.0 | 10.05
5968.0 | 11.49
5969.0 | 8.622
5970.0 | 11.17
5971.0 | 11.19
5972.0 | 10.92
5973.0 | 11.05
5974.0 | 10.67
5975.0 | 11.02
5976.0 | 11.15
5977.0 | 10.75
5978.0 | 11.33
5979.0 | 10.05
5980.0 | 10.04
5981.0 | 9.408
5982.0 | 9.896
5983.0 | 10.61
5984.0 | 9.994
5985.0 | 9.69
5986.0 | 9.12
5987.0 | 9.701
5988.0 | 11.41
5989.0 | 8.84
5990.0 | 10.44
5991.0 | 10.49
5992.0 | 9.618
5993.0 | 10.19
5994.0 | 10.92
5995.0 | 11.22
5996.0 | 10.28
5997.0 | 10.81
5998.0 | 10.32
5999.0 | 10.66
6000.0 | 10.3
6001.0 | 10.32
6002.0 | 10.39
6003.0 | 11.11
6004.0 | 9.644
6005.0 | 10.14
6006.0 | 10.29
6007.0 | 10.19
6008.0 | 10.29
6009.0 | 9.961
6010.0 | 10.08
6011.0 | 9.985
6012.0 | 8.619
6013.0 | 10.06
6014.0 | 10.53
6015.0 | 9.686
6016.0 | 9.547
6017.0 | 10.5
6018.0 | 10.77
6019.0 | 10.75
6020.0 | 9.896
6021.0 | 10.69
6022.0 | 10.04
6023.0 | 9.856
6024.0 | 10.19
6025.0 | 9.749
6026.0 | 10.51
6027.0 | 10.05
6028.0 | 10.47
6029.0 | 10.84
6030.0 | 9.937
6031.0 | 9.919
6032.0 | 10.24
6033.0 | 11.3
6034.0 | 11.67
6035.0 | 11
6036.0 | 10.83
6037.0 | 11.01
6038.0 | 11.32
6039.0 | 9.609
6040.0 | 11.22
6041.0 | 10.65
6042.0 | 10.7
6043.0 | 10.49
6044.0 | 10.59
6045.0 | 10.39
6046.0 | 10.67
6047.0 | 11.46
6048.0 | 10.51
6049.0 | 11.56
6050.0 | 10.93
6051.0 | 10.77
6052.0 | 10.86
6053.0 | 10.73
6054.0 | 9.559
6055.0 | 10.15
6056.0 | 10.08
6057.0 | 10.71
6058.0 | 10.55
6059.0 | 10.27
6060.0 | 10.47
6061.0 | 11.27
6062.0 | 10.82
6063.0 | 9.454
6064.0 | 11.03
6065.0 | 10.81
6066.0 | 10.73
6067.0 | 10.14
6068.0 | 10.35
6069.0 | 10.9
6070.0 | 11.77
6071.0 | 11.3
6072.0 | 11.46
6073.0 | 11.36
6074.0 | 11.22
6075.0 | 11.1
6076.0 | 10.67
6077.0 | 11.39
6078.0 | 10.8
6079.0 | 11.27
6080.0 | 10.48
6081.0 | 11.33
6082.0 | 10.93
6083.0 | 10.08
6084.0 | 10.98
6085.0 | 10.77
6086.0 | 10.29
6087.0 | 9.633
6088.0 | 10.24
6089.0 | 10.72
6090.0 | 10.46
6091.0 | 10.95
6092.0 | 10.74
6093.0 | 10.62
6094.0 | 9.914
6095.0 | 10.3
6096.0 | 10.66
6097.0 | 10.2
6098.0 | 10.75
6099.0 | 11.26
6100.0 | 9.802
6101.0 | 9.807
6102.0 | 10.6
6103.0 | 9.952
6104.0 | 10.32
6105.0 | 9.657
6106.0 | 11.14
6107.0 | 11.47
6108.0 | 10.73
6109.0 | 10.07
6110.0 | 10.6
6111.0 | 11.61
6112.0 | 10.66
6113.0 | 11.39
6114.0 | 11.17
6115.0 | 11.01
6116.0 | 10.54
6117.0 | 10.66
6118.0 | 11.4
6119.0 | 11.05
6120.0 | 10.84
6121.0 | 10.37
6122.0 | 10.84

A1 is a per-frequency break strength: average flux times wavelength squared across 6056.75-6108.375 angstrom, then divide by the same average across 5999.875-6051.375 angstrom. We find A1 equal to 1.04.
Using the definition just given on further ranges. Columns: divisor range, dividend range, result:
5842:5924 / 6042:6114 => 1.13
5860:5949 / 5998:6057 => 1.08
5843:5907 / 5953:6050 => 1.08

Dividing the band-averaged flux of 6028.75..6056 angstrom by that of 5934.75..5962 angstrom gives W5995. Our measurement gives 1.03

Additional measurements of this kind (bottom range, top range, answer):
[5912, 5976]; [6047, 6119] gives 1.03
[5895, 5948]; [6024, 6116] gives 1.06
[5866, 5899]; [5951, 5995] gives 1.05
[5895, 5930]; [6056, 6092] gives 1.09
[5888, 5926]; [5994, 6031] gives 1.08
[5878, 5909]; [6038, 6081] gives 1.15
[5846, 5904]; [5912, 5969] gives 1.03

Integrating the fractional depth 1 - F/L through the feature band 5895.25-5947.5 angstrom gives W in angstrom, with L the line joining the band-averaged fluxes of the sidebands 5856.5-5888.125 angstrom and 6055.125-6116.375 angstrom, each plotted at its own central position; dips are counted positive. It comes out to 2.32 angstrom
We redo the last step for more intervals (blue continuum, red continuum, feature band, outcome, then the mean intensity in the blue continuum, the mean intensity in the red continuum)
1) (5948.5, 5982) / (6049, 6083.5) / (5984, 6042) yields 1.4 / 10.4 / 10.8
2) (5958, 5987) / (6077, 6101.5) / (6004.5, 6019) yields 0.5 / 10.4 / 10.6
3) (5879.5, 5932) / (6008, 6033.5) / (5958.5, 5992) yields -1.3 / 9.67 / 10.2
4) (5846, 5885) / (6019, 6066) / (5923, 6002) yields 1.3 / 10.6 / 10.6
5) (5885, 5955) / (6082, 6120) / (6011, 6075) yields -1.1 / 9.9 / 10.6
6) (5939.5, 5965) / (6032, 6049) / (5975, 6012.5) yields 1.2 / 10.3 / 10.8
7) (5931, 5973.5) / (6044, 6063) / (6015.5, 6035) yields 0.3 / 10.4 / 10.6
